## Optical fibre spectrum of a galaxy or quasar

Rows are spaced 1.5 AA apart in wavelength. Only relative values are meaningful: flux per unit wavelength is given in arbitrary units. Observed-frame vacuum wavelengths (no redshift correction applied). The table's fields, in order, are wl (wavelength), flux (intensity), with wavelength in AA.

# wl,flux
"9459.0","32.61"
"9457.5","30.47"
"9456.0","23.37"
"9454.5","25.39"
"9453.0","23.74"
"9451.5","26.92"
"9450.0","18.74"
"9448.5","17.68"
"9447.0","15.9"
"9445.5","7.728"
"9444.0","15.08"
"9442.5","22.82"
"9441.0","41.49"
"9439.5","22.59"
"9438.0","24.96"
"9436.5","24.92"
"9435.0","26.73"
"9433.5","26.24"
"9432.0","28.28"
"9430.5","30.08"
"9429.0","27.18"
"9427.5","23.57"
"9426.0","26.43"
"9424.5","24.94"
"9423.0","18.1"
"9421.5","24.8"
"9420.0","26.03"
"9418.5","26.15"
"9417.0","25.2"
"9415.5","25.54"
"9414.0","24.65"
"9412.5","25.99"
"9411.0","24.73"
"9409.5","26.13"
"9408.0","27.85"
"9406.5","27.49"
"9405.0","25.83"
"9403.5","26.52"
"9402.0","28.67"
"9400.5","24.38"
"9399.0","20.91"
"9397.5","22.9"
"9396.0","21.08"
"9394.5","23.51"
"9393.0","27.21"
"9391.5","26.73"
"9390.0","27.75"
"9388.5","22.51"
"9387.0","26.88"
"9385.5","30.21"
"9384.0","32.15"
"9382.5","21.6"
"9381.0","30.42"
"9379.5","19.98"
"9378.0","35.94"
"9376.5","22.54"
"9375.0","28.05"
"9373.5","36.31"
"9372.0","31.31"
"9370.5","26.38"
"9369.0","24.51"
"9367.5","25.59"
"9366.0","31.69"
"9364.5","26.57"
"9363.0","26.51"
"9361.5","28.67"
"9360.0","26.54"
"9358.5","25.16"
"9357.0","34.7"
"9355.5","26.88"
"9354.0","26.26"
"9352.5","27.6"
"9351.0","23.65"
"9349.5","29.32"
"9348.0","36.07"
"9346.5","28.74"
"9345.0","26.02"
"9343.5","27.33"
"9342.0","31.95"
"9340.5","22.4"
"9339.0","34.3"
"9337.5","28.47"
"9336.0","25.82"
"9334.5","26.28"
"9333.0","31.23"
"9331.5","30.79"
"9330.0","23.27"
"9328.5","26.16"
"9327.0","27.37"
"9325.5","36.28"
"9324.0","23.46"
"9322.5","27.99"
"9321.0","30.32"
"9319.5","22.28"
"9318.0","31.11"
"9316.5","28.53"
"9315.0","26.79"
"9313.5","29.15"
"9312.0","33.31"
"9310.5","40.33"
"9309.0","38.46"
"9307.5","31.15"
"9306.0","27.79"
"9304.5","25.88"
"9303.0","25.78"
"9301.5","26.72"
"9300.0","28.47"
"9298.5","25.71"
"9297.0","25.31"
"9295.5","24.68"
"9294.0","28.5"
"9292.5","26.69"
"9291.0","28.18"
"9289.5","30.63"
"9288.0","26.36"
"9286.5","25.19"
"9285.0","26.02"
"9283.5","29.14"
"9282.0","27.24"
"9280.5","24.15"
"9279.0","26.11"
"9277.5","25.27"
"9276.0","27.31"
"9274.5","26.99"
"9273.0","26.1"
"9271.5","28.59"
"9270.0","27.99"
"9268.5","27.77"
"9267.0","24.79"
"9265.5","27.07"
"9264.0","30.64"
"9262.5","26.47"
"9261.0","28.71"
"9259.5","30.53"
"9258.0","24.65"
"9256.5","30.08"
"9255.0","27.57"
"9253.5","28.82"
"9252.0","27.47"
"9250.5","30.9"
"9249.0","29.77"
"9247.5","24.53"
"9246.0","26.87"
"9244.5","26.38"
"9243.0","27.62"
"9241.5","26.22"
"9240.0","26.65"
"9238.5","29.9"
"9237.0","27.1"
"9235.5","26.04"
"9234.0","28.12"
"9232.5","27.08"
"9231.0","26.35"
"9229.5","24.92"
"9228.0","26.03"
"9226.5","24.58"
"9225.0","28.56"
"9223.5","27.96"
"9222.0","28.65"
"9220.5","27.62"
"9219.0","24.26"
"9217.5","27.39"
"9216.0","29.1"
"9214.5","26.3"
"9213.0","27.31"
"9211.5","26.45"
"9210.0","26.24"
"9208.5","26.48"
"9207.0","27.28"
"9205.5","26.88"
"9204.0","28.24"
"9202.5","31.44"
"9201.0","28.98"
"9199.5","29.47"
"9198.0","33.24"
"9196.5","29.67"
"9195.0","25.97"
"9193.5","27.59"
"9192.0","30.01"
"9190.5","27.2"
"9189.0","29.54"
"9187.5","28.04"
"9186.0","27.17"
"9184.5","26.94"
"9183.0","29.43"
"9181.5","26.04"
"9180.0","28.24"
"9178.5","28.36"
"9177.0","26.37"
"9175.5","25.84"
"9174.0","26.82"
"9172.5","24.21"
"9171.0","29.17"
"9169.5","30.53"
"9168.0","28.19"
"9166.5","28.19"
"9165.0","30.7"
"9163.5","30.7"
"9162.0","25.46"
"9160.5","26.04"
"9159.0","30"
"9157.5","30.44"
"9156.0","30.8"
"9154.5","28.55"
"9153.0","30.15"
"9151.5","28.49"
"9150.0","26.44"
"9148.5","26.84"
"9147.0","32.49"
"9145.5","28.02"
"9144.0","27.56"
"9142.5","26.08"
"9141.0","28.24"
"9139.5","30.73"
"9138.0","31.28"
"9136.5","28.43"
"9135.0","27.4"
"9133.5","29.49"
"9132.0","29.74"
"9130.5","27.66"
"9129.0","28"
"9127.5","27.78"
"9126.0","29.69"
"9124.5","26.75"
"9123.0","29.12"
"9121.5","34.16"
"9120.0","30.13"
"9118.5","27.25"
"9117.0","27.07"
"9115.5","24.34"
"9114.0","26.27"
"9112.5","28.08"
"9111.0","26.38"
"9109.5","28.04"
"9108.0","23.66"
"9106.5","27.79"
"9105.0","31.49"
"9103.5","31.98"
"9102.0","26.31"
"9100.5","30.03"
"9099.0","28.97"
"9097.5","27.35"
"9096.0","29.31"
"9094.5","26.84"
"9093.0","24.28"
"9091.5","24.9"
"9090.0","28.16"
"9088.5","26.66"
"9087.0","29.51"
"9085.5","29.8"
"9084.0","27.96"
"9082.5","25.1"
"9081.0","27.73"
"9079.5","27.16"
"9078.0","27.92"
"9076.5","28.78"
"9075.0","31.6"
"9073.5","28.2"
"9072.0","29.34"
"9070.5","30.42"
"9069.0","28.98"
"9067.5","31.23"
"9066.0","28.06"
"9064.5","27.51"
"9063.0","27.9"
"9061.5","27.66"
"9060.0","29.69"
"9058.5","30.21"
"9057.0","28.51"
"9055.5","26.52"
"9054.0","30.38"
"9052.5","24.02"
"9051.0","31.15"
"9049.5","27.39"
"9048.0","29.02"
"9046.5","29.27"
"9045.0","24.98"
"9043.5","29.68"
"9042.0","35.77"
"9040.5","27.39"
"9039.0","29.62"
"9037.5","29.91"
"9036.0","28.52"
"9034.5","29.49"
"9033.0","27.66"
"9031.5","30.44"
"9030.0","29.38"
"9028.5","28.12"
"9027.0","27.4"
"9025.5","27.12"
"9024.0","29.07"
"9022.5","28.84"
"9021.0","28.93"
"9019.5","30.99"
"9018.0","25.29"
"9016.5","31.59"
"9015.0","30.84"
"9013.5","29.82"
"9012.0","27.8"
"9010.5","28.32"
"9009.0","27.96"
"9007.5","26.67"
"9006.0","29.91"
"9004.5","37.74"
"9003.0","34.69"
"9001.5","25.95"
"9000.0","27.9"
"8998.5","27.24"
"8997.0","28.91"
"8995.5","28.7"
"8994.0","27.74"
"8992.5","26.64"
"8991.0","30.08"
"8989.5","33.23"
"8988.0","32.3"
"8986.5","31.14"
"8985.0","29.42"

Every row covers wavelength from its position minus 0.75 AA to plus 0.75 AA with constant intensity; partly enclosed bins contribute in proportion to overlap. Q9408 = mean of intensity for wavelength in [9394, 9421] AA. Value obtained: 25.2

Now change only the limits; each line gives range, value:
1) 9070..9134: 28.2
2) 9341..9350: 29.7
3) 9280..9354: 28.3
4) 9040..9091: 28.6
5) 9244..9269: 27.8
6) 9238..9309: 27.5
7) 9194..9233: 27.6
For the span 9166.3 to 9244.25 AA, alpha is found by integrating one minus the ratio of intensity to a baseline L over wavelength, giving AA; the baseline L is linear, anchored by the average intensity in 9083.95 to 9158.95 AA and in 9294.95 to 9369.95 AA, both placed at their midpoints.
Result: 2.11 AA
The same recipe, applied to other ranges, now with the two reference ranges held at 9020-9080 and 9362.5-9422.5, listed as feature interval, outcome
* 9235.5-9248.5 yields 0.3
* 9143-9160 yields -0.5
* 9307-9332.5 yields -2.7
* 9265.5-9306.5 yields 0.6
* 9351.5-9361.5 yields -0.4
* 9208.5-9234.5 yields 0.7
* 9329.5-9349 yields -1.4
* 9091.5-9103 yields 0.4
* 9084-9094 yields 0.5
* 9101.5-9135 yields 0.2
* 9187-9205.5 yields -0.8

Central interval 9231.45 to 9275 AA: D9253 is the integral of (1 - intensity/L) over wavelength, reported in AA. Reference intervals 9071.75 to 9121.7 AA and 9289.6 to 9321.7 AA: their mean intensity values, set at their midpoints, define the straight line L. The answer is 1.5 AA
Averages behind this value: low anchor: 27.9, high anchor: 28.9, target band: 27.6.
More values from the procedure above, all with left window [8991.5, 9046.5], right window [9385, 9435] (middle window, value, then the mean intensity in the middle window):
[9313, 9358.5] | -3.5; 28.3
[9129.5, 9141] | -0.5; 29.2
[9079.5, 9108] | 0.5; 27.9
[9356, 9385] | -2.5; 28.1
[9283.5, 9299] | -0.1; 26.9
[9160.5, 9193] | -0.3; 27.9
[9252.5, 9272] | -0.8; 28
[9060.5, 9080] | -0.2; 28.9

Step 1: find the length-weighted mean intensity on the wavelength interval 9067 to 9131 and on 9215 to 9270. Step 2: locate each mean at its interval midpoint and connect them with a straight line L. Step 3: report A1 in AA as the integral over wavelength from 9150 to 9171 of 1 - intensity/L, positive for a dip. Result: -0.9 AA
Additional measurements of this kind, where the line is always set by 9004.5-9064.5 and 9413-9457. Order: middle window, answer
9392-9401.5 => 0.36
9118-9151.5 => -1.35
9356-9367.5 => -1.57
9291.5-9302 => -0.37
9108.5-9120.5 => 0.37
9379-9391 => -0.95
